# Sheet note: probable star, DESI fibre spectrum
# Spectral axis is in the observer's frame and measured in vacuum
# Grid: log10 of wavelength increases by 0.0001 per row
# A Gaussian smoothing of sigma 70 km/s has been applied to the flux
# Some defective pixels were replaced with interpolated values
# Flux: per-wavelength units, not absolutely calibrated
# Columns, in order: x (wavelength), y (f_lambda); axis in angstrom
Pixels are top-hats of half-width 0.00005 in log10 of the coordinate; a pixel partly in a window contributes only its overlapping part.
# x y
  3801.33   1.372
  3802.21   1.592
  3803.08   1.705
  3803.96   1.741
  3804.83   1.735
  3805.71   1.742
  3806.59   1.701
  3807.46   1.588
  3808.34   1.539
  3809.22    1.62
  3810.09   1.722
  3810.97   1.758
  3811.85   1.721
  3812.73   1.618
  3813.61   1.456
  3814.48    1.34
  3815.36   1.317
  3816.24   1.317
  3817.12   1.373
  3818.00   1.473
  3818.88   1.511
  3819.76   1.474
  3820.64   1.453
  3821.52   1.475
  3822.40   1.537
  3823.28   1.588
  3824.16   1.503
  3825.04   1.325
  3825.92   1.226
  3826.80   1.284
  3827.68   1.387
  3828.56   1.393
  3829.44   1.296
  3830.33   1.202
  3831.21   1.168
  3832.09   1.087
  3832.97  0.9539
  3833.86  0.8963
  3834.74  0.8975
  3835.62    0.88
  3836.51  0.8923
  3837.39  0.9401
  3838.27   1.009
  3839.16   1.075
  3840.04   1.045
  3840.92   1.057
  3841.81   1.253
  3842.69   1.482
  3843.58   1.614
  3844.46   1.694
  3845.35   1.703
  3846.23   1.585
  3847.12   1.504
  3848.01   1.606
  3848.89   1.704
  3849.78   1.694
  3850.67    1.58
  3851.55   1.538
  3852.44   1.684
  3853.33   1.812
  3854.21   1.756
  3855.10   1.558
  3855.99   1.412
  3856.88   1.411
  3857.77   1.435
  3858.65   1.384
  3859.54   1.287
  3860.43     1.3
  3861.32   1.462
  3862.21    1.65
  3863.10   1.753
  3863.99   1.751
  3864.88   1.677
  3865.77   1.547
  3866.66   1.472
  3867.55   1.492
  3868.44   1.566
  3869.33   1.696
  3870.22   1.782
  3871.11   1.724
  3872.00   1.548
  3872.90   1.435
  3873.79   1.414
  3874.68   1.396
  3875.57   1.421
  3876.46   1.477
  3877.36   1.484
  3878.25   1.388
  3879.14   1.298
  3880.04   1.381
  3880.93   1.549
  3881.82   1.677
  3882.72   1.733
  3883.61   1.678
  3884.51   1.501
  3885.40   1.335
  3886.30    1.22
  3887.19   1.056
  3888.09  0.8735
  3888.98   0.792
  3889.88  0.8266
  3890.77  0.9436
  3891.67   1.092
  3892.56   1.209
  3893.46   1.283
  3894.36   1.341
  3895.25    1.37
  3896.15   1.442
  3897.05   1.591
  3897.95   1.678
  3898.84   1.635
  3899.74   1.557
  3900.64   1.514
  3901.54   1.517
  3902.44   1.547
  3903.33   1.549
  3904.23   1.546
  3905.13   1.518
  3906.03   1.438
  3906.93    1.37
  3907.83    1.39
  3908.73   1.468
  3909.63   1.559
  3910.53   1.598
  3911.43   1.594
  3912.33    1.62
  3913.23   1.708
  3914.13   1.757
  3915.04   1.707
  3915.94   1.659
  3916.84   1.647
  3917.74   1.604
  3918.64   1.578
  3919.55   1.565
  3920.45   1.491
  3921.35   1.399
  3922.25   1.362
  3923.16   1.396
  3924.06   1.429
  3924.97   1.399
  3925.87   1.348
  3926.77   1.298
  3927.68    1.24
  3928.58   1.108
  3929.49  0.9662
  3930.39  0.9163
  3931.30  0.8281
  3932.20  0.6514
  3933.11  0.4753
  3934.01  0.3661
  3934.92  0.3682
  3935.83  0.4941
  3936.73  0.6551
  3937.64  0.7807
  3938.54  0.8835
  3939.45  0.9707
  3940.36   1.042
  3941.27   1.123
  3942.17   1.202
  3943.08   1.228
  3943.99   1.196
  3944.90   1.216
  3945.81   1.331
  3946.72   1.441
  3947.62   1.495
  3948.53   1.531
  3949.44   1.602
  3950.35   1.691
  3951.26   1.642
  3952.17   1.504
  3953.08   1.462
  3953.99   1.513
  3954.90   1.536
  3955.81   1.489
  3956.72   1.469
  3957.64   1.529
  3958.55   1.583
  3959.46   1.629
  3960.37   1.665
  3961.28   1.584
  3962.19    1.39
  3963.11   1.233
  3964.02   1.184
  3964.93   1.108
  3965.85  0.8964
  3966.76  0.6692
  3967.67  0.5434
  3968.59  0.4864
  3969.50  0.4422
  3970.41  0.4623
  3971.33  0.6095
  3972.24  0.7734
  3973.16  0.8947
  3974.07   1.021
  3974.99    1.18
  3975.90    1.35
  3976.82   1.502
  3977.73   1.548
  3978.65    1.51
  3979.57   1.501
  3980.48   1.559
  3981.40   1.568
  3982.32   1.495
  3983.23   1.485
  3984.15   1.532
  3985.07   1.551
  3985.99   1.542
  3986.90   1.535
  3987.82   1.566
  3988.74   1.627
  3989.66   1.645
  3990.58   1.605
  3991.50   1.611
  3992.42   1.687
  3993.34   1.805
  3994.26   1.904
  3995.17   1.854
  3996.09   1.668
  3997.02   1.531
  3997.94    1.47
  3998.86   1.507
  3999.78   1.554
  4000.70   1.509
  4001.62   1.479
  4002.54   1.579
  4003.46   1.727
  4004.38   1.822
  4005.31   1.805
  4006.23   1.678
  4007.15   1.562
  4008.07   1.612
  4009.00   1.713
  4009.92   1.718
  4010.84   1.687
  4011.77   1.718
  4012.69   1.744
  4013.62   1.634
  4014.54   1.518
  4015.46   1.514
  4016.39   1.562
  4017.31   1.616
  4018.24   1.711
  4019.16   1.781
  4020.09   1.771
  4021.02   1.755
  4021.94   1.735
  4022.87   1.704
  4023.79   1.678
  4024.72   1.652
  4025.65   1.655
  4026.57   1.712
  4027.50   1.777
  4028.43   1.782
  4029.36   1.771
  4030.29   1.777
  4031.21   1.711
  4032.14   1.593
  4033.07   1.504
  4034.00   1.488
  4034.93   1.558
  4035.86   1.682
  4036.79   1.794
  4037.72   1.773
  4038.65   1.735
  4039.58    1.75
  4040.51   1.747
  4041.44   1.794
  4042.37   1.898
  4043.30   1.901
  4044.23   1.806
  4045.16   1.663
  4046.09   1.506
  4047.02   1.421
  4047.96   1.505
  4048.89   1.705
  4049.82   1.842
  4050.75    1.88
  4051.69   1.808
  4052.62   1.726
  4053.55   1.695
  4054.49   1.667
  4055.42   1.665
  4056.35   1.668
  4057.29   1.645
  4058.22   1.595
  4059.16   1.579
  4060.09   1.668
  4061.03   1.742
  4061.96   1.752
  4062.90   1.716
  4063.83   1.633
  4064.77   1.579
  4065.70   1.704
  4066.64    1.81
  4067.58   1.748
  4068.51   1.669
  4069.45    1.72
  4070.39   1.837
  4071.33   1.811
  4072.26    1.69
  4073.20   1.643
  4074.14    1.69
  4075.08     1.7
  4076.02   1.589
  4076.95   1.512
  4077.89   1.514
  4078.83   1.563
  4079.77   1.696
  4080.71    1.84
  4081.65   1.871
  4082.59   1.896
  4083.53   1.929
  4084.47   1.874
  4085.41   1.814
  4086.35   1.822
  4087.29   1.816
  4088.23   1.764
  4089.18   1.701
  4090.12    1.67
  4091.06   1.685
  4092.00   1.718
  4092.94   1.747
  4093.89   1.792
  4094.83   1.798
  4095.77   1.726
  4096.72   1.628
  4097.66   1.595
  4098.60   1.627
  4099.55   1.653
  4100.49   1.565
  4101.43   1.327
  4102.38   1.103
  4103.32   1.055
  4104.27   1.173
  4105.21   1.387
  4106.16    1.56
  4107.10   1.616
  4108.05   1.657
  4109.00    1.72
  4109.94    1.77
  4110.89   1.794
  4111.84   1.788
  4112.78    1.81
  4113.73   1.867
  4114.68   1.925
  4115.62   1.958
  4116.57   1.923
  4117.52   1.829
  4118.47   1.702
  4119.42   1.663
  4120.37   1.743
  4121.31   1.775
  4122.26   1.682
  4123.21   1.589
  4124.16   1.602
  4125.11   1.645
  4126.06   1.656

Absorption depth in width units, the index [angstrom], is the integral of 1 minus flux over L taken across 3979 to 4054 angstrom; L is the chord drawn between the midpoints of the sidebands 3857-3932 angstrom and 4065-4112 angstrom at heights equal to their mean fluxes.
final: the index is -4.0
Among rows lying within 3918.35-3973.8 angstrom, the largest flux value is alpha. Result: 1.691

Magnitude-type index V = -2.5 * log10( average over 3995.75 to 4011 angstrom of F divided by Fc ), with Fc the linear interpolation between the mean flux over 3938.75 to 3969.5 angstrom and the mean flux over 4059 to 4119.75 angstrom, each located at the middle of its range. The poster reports -0.13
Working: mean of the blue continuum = 1.29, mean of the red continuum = 1.69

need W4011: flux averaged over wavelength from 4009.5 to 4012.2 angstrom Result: 1.71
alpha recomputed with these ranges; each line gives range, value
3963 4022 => 1.904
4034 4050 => 1.901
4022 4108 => 1.929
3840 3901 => 1.812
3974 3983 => 1.568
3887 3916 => 1.757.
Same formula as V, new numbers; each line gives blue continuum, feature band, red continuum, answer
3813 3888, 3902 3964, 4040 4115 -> 0.141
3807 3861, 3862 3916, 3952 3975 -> -0.142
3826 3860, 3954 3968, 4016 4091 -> 0.178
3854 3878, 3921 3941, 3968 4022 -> 0.481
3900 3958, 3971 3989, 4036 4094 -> 0.078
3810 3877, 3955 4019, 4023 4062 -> 0.128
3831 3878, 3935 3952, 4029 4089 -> 0.295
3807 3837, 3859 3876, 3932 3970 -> -0.198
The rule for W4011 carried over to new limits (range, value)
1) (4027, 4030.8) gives 1.77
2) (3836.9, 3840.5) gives 1.02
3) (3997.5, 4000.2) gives 1.51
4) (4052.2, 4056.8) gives 1.69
